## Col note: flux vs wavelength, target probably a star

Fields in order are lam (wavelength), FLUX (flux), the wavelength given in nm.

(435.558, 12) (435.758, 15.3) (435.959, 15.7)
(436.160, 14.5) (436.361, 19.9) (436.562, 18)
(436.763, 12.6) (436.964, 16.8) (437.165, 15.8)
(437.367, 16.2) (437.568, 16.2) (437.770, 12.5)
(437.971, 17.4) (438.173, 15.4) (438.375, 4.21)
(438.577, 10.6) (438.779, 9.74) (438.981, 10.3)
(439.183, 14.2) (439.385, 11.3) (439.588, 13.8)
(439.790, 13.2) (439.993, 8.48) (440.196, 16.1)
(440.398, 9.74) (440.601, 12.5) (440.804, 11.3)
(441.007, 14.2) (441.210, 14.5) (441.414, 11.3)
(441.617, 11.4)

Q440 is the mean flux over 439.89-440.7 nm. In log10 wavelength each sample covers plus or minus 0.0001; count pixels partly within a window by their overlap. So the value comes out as 11.7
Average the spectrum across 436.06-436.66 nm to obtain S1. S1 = 17.5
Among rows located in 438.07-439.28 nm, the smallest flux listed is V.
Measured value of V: 4.21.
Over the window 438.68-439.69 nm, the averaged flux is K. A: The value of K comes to 11.9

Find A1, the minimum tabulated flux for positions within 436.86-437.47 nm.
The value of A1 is 15.8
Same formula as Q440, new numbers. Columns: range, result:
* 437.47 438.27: 15.4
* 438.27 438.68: 7.49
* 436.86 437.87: 15.5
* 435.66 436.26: 15.2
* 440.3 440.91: 11.2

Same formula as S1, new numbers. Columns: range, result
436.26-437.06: 16.8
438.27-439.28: 9.82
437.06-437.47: 16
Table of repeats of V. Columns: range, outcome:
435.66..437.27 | 12.6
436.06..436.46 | 14.5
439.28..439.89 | 11.3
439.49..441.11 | 8.48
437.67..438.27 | 12.5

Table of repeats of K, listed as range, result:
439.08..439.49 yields 12.7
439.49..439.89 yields 13.5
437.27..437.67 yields 16.2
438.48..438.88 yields 10.2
